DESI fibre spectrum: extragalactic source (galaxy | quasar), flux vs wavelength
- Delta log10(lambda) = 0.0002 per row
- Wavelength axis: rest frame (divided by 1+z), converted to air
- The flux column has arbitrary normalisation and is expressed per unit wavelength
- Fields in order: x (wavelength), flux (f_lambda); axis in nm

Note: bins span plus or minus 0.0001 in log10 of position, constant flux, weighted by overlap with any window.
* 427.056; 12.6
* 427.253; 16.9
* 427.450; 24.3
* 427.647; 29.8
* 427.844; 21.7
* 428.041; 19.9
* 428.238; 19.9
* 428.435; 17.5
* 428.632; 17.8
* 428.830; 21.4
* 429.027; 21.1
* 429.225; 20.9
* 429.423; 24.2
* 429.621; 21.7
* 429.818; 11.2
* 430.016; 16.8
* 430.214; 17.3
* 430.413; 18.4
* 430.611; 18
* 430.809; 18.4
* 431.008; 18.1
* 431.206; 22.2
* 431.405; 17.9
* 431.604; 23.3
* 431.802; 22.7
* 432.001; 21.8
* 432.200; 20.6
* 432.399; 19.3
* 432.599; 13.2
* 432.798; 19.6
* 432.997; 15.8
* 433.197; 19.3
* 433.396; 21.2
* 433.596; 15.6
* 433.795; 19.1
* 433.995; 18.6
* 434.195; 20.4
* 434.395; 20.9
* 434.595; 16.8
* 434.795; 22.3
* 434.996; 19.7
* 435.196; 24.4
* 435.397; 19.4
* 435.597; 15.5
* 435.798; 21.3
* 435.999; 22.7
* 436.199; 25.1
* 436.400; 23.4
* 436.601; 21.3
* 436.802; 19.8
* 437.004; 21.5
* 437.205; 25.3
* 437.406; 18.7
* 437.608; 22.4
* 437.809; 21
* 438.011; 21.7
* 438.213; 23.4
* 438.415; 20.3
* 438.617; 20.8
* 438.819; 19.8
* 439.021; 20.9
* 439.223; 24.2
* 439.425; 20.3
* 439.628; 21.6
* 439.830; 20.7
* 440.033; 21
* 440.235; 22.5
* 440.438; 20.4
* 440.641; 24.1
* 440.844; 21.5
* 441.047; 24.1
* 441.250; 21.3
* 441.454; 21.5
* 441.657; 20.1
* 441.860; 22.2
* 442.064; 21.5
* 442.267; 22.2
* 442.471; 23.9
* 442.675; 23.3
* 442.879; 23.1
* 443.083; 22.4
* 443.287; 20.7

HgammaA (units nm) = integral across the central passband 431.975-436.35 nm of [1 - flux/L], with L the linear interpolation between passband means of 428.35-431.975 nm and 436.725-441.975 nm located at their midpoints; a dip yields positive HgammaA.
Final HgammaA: 0.153 nm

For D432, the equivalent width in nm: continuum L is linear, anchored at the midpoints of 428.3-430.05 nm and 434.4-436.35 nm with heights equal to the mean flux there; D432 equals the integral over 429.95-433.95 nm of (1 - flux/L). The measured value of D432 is 0.210 nm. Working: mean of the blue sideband 19.3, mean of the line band 18.9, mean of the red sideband 20.9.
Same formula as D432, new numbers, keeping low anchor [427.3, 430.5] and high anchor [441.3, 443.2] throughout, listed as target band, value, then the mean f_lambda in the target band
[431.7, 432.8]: 0.061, 19.5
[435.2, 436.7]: -0.013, 21.4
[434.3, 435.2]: 0.027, 20.4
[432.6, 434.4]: 0.204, 18.5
